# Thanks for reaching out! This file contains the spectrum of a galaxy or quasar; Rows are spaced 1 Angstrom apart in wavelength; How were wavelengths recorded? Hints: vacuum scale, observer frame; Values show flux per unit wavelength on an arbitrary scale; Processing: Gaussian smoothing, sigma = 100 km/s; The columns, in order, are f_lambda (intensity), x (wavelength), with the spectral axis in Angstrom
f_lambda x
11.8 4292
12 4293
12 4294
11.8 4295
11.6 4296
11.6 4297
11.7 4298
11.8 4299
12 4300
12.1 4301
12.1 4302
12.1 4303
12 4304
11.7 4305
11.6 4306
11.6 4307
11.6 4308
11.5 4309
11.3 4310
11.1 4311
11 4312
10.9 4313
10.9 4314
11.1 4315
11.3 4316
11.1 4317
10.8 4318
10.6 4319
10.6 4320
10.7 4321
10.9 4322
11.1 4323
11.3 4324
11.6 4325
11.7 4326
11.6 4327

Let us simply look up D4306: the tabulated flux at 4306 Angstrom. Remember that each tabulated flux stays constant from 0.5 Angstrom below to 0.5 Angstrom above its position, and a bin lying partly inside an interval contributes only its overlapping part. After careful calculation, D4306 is 11.6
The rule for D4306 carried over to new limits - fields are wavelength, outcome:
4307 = 11.6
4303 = 12.1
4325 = 11.6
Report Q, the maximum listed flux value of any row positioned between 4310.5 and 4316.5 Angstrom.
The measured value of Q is 11.3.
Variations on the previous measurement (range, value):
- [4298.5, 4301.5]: 12.1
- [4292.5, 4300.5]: 12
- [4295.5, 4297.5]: 11.6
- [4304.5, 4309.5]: 11.7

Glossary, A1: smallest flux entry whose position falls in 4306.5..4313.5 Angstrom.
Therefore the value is 10.9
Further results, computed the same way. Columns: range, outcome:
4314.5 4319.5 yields 10.6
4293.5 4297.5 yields 11.6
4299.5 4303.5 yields 12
